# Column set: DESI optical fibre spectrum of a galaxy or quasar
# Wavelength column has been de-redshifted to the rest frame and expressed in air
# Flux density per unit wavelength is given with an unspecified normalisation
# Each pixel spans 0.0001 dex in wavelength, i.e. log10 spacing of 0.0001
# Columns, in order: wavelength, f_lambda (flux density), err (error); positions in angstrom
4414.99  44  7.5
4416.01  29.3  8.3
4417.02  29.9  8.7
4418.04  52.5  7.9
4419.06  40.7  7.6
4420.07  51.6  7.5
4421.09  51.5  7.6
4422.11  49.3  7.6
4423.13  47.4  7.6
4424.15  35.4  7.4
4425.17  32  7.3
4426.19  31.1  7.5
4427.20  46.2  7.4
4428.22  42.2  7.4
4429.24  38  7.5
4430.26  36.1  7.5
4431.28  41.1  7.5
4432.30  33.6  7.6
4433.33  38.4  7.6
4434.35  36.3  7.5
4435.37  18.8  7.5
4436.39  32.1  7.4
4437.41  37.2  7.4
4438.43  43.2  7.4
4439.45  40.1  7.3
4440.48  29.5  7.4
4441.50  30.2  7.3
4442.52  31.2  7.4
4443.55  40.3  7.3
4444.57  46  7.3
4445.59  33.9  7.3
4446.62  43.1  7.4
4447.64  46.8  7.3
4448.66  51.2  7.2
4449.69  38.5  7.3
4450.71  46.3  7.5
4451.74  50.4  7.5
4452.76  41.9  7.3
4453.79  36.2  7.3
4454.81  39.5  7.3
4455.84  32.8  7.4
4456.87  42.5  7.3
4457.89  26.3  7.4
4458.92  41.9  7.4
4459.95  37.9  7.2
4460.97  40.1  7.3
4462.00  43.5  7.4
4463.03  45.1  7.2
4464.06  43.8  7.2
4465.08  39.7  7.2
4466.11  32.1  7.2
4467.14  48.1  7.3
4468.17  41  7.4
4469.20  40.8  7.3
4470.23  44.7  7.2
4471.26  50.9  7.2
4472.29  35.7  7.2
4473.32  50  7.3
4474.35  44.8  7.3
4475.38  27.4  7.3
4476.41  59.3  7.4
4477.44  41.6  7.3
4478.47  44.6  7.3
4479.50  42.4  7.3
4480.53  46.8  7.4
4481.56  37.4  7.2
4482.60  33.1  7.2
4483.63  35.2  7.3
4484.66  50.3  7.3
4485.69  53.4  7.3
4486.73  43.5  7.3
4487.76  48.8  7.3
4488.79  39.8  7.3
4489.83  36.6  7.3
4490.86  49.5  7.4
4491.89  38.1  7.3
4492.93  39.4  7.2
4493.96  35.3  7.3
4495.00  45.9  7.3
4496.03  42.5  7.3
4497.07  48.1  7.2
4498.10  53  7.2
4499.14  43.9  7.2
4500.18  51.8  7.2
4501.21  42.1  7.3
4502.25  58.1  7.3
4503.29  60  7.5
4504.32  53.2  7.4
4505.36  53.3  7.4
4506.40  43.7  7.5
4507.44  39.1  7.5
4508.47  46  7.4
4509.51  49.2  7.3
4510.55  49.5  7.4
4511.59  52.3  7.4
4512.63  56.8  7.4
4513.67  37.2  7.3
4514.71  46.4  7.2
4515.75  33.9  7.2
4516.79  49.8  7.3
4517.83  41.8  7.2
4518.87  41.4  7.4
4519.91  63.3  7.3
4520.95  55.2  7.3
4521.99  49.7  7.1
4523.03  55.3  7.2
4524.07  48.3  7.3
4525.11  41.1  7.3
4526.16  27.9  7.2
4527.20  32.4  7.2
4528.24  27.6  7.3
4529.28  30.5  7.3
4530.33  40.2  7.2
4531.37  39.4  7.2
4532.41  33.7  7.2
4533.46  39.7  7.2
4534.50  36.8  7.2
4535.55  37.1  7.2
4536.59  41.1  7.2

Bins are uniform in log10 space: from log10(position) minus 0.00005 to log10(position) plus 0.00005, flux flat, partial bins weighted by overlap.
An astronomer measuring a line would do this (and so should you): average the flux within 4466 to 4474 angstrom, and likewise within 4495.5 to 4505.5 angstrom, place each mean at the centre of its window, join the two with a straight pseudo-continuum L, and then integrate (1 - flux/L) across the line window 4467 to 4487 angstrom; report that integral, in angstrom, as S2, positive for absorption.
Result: 0.7 angstrom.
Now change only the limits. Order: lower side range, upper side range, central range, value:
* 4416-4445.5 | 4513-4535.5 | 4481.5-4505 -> -2.8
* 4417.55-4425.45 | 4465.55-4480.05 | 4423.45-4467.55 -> 5.6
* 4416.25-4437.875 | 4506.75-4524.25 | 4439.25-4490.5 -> 1.7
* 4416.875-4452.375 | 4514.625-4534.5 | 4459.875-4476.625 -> -0.8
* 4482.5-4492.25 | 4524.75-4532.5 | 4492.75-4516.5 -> -4.7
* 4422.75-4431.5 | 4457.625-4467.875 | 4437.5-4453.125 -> -0.5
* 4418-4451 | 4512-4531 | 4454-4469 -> 0.4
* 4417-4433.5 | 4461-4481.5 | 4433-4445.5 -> 2.0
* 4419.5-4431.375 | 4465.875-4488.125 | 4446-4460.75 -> 0.6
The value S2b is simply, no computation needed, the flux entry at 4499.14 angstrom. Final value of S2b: 43.9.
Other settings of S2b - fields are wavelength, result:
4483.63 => 35.2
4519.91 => 63.3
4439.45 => 40.1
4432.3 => 33.6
